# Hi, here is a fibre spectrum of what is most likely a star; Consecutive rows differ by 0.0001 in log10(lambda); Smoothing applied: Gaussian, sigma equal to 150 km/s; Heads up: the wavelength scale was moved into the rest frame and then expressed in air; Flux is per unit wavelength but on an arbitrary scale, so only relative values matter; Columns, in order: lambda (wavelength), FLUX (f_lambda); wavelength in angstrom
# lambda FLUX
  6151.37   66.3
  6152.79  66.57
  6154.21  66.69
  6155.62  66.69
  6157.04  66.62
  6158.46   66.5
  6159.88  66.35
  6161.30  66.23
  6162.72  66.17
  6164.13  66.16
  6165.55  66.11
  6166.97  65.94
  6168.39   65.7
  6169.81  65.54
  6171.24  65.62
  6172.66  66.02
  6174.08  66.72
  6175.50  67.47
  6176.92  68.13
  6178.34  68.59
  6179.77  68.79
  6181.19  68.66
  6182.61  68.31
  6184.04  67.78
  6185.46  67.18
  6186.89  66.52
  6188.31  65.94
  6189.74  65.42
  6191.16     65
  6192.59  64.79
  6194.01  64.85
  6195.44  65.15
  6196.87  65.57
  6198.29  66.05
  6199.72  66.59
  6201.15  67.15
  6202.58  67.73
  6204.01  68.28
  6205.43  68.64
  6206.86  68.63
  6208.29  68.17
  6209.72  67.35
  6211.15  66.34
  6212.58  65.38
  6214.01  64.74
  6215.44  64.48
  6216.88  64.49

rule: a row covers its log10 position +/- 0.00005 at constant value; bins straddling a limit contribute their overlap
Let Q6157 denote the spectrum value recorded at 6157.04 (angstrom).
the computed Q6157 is 66.62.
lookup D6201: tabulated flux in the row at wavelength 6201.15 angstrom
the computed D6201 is 67.15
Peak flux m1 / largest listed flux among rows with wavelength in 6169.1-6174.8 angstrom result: 66.72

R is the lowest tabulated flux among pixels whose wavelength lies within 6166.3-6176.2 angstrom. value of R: 65.54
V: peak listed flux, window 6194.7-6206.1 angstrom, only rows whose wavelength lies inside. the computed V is 68.64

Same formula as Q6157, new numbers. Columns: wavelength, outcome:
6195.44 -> 65.15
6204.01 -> 68.28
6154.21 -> 66.69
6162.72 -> 66.17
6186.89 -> 66.52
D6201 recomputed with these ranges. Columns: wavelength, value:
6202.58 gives 67.73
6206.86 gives 68.63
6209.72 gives 67.35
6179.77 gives 68.79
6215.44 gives 64.48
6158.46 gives 66.5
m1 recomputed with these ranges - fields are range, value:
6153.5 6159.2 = 66.69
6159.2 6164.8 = 66.35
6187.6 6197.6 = 65.94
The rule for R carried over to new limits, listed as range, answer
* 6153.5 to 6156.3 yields 66.69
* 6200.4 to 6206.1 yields 67.15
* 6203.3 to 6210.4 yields 67.35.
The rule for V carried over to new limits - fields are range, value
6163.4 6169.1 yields 66.16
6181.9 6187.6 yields 68.31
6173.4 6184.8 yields 68.79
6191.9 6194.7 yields 64.85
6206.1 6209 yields 68.63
